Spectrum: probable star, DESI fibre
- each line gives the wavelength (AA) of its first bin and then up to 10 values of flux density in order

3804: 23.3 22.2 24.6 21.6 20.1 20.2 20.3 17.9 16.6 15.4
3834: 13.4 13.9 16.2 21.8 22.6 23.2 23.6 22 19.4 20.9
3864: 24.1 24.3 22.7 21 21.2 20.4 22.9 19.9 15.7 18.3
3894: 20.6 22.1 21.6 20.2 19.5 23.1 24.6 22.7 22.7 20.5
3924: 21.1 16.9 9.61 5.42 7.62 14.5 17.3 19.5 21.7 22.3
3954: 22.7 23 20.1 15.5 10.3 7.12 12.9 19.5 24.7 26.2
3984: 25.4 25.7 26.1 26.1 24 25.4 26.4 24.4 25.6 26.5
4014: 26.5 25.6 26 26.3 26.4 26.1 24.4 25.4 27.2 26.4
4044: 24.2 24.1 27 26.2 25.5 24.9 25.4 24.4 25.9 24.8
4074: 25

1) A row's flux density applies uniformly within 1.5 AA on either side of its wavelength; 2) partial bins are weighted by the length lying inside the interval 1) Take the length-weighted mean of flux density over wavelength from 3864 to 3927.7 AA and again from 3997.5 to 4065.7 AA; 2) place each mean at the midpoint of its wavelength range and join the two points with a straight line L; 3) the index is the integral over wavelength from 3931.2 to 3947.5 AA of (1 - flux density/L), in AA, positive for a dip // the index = 6.7 AA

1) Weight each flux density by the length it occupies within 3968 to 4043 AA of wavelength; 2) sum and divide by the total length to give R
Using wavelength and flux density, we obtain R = 24.4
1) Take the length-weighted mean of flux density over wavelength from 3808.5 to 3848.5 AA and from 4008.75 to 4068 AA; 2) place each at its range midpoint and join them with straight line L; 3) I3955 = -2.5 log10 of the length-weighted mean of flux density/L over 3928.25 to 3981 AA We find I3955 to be 0.37 mag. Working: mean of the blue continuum 18.9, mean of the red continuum 25.7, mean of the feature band 16.4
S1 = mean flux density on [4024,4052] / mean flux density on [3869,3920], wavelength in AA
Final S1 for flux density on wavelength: 1.22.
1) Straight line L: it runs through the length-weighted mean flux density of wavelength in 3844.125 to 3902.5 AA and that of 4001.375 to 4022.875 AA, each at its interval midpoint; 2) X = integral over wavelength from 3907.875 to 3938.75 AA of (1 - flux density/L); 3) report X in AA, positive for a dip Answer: 7.6 AA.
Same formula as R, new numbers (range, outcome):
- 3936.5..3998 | 20.1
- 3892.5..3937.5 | 18.6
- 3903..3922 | 22.1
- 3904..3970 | 17.7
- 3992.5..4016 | 25.6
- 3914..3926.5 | 21.3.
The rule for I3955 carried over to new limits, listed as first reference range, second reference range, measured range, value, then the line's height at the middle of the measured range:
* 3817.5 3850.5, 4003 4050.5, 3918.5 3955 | 0.315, 22.3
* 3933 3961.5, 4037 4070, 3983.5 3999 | -0.202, 21.1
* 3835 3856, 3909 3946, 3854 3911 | -0.123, 18.8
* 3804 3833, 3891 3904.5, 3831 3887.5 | -0.006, 20.4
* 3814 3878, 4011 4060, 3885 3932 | 0.111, 21.9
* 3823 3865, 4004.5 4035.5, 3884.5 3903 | 0.076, 21.1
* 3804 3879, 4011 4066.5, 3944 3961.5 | 0.087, 23.4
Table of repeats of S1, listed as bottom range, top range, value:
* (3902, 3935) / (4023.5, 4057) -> 1.39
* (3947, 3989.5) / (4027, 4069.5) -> 1.28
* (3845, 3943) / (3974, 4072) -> 1.29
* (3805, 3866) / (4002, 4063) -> 1.28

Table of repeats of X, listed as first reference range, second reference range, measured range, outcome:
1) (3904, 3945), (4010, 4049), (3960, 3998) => 2.8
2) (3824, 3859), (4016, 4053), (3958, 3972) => 5.8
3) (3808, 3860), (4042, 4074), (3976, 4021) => -3.4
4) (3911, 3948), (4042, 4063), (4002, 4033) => -3.9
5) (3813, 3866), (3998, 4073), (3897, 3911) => 0.2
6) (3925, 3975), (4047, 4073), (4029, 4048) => -1.5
